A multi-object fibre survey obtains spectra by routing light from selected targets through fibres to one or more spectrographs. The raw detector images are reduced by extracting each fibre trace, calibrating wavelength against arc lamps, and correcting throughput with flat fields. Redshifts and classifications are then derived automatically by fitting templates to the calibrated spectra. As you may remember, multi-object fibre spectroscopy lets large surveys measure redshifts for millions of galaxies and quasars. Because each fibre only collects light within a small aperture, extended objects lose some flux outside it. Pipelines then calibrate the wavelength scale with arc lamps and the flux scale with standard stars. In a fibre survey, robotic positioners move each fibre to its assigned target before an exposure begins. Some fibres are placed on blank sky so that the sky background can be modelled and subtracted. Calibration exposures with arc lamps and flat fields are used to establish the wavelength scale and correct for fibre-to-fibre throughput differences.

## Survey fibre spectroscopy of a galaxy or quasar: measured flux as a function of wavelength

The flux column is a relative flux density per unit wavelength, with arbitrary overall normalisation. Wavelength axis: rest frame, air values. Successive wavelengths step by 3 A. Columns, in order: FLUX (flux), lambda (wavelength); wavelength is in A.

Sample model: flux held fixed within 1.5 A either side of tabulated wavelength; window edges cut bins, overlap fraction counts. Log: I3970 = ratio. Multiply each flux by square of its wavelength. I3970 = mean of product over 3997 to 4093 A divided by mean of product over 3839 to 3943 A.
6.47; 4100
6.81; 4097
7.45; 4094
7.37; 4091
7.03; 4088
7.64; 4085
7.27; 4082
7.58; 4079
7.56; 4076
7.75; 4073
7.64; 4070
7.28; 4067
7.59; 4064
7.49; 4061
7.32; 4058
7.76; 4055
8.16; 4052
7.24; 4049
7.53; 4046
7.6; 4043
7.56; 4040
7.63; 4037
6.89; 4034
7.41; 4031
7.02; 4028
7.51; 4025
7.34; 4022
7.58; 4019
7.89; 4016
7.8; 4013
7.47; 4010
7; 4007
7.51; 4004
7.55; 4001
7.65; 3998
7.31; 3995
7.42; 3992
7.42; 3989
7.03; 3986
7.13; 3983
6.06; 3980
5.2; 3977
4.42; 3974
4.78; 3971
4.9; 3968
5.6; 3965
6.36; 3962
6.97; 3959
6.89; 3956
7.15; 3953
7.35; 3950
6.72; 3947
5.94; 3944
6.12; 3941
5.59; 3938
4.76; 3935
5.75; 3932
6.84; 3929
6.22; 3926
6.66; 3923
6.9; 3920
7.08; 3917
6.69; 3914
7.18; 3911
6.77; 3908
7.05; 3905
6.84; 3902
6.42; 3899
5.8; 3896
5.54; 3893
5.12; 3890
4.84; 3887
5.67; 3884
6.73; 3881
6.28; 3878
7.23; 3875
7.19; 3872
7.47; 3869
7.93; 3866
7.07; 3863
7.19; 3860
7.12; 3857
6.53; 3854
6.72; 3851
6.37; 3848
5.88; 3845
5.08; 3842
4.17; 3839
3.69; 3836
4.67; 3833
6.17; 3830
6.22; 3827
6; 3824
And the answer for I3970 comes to 1.3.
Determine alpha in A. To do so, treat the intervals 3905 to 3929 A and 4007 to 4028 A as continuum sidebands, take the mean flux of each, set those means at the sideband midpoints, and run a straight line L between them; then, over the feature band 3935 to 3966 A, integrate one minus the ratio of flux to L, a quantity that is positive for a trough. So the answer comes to 2.8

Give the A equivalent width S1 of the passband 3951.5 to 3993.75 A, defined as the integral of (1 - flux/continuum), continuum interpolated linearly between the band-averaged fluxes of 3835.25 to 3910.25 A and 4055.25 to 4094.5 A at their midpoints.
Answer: 3.91 A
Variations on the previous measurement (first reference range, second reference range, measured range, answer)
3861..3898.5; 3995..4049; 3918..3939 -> 2.0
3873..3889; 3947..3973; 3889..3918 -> -1.3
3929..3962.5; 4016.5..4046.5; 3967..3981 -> 3.5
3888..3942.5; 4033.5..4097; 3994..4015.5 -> -1.5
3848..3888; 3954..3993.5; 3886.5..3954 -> 1.5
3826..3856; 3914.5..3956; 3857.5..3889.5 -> -4.8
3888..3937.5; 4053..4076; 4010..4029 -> -0.9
